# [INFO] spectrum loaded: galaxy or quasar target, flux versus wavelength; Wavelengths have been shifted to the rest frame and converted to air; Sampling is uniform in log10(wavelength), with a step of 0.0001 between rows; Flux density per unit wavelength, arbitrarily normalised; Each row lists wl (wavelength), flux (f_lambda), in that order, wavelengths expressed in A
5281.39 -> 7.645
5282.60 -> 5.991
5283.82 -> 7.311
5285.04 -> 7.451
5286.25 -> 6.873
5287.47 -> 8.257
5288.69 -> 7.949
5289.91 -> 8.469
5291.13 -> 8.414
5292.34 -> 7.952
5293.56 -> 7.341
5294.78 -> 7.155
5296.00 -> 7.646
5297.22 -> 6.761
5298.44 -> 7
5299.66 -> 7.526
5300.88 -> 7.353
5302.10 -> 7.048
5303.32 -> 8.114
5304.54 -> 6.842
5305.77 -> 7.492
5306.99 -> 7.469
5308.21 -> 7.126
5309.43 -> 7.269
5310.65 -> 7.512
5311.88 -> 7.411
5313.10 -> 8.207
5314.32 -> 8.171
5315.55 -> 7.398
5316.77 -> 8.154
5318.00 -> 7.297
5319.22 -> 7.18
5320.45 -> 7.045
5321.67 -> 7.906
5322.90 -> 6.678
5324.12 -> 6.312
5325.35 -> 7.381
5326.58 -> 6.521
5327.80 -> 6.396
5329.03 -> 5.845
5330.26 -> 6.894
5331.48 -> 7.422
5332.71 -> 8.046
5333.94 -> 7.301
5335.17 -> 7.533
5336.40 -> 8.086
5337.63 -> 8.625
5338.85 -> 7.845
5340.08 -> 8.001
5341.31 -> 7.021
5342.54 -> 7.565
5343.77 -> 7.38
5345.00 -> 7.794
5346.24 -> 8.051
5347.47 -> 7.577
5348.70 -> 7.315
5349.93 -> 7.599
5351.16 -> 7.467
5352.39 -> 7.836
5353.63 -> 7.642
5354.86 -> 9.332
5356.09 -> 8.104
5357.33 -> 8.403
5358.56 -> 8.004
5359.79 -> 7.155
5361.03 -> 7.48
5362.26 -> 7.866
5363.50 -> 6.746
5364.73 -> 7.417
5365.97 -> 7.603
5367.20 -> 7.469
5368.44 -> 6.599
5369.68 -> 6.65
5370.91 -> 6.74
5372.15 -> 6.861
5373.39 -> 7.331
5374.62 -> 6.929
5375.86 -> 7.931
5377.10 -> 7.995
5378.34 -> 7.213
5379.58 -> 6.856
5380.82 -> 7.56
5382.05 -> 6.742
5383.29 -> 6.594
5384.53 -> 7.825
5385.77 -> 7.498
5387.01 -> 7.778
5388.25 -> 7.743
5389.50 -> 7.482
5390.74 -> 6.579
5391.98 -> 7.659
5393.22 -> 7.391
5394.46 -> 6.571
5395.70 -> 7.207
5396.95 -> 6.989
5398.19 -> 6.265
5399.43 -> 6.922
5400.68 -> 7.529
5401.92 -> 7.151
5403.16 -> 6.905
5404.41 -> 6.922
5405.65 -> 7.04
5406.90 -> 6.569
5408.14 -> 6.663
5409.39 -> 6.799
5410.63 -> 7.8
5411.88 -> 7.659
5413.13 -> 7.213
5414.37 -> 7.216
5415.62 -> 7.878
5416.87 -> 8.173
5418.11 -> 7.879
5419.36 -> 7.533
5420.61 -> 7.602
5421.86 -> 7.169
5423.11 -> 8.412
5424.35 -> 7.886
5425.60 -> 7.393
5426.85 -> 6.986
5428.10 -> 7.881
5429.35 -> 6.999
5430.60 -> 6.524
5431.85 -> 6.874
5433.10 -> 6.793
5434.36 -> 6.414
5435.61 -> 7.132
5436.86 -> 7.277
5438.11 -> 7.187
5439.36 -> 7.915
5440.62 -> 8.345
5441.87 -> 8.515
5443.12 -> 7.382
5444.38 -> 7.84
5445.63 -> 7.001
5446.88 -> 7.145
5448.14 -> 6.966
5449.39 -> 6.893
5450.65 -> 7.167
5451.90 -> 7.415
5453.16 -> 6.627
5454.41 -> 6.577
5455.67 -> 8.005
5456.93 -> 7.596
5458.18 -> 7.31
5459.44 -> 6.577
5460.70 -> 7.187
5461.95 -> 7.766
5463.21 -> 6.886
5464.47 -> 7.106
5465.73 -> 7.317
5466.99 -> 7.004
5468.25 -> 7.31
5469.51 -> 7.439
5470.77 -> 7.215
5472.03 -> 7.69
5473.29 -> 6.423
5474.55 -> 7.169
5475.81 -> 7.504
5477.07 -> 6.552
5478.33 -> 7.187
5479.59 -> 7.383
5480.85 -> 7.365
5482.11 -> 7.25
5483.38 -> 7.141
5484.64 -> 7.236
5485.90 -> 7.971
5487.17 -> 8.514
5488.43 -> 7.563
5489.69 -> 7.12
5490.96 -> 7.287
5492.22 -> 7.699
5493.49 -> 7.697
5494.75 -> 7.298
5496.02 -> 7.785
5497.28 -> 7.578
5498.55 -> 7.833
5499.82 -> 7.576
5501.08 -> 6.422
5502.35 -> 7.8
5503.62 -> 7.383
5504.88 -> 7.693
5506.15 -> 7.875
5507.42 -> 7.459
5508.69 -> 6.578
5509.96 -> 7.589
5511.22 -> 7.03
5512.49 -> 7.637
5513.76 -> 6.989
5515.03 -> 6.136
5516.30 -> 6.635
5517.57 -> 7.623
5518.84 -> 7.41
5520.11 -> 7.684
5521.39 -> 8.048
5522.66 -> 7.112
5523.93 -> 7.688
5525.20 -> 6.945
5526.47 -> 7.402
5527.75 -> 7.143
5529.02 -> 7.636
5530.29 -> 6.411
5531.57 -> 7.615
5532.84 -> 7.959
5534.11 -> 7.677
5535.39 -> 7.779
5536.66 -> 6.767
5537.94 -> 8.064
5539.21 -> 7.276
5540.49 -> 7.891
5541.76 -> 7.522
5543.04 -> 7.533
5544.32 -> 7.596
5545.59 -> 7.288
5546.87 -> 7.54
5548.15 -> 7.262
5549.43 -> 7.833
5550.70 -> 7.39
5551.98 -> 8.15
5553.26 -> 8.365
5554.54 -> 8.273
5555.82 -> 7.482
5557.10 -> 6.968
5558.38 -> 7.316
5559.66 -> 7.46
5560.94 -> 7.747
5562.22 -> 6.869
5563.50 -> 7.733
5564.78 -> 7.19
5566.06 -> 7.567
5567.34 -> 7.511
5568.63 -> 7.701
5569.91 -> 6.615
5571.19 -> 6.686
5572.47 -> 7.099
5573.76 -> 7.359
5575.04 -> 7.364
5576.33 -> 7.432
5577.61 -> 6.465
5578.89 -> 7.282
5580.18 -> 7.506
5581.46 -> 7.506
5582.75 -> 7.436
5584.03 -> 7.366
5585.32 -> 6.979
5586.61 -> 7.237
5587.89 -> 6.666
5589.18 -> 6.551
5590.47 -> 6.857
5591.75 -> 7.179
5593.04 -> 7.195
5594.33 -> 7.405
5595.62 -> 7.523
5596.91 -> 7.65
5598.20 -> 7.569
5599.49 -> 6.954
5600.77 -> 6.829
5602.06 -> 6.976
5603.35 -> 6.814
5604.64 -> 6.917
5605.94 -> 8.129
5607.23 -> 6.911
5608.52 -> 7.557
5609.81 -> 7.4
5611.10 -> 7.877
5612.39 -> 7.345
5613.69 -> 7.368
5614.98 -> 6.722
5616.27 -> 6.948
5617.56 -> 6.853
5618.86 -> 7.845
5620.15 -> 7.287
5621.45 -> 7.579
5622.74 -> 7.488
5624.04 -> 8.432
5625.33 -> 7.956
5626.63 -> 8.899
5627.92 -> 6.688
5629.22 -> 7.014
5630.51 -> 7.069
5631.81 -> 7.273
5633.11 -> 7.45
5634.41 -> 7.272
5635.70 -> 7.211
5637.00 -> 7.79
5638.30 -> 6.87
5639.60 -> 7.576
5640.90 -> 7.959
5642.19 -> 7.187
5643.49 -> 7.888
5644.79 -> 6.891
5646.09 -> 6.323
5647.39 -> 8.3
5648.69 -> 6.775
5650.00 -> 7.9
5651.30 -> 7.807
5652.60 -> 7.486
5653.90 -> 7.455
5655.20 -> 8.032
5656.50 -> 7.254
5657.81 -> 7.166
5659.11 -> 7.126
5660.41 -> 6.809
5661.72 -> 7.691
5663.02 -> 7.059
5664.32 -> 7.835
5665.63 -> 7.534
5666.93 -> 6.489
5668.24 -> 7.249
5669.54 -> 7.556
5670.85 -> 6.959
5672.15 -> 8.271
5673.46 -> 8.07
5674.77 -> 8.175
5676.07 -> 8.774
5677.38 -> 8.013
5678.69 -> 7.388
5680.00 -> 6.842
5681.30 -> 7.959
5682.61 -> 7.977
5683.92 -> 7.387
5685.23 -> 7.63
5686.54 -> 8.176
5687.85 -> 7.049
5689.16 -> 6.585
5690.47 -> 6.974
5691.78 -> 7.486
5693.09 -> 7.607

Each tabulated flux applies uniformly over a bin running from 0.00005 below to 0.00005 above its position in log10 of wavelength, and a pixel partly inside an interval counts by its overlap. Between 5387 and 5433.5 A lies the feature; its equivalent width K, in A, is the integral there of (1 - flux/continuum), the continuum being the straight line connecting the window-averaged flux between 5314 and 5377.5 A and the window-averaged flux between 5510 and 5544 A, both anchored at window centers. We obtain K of 1.0 A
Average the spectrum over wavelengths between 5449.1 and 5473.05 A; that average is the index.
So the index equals 7.2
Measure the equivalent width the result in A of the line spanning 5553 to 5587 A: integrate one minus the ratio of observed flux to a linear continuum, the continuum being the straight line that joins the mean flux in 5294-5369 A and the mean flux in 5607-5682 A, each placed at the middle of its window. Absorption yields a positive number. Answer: 0.6 A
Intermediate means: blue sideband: 7.47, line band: 7.34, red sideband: 7.47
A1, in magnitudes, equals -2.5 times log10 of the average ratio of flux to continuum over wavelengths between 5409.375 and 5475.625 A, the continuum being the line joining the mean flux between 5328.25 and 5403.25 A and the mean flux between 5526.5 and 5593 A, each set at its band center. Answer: 0.01 mag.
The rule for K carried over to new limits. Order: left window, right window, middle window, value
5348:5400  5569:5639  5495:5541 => -0.5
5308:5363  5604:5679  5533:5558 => -0.4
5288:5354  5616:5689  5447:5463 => 0.7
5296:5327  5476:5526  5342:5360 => -1.2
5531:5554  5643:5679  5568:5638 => 2.7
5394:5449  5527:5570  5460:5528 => 0.7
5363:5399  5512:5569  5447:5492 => 0.5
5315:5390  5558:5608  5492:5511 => -0.5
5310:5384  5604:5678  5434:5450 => 0.1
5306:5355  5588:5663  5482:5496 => -0.3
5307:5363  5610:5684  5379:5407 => 1.5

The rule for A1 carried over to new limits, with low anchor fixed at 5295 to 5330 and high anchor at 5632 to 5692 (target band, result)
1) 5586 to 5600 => 0.04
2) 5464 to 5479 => 0.03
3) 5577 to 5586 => 0.03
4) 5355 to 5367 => -0.06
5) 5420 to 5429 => -0.04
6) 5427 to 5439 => 0.04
